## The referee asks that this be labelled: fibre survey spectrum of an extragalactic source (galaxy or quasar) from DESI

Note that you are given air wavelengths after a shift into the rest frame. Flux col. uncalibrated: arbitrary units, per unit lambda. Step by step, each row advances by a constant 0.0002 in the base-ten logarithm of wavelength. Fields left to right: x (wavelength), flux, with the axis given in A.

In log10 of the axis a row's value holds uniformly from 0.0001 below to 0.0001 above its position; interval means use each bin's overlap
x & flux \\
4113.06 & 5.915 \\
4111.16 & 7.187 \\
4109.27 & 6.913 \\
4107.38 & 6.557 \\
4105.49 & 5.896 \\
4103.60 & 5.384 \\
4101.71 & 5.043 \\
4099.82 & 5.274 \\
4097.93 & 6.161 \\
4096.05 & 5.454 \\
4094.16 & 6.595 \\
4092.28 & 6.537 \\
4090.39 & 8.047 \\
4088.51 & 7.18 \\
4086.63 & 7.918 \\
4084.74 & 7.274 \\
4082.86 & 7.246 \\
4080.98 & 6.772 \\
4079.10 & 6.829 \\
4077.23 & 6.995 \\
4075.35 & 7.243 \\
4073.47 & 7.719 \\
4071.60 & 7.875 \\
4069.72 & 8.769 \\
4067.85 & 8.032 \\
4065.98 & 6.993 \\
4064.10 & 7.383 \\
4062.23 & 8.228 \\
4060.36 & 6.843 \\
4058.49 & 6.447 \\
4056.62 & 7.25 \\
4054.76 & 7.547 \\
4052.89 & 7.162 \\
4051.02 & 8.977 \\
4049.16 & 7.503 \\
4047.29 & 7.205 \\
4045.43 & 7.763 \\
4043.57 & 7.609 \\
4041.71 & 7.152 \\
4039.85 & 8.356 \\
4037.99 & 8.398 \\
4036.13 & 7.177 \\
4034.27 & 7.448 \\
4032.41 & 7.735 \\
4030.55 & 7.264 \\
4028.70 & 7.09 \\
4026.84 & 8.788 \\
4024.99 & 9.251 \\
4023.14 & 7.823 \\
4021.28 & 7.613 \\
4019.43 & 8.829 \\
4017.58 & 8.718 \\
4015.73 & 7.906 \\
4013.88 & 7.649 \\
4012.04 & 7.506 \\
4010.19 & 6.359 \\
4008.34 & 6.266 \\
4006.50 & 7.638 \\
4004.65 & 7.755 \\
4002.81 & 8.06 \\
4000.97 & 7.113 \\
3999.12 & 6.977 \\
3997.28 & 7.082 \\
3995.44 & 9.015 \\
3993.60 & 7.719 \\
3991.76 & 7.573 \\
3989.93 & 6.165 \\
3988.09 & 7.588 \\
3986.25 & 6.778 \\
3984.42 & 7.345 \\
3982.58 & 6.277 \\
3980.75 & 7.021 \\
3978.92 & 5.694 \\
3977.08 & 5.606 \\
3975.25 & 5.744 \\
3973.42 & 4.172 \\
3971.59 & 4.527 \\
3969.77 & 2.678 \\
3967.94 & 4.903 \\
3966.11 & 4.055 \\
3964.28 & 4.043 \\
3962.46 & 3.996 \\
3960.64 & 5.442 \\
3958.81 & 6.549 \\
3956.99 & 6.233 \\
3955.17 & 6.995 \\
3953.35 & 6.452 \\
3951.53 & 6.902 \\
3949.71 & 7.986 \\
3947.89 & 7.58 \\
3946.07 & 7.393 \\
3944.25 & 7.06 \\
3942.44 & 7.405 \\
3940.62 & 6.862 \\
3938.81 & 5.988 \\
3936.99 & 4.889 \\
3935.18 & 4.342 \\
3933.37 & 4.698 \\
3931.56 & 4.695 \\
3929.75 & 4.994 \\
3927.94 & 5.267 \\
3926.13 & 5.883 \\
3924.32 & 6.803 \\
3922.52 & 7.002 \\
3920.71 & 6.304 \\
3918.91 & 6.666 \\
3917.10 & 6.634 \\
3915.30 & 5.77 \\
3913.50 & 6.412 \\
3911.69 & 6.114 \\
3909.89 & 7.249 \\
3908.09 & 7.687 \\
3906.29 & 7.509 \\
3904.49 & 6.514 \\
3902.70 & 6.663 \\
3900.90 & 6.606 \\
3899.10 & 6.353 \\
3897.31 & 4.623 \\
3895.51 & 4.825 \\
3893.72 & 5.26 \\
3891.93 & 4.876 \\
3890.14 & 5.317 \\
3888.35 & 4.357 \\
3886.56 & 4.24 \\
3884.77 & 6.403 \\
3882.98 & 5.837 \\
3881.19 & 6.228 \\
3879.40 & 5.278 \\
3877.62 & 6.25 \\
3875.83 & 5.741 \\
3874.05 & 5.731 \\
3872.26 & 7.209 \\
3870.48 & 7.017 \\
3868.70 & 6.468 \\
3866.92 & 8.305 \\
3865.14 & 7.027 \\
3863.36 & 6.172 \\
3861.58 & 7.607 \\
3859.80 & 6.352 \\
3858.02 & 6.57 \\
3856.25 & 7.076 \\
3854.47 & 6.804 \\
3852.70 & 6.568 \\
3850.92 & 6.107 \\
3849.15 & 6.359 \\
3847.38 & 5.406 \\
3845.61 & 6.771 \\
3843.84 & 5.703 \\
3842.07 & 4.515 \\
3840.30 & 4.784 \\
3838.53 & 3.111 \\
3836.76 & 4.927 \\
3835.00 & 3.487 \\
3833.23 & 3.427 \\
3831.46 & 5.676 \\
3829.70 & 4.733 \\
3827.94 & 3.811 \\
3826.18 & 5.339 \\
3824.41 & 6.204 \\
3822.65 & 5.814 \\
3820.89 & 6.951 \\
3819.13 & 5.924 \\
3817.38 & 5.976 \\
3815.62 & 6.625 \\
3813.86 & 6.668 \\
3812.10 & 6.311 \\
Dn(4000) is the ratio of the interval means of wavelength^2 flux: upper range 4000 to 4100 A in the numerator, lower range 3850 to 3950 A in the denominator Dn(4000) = 1.29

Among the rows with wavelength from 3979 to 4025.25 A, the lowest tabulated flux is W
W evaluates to 6.165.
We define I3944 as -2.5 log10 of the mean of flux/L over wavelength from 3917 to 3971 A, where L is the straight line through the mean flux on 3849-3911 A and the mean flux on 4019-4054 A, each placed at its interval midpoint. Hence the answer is 0.17 mag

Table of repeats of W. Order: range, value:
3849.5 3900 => 4.24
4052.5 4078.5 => 6.447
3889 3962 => 4.342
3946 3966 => 3.996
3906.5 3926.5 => 5.77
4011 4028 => 7.506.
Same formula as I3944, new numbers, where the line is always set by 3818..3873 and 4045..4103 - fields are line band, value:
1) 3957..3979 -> 0.34 mag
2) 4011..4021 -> -0.18 mag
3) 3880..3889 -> 0.12 mag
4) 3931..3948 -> 0.06 mag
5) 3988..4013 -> -0.09 mag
